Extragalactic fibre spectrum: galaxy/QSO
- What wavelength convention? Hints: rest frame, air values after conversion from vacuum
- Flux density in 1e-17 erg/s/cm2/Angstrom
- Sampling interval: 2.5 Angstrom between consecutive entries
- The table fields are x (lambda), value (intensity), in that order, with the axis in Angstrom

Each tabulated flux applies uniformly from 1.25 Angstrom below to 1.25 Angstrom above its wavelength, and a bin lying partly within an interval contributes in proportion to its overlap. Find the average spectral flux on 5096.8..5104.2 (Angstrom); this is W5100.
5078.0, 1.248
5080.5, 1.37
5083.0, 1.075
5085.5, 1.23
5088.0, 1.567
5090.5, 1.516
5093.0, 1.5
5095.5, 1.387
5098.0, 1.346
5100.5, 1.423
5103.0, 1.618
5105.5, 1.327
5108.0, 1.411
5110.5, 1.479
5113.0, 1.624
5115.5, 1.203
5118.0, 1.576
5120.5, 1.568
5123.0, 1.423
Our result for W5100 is 1.46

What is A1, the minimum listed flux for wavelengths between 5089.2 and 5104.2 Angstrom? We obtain 1.346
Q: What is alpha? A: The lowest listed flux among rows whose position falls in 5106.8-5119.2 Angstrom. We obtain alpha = 1.203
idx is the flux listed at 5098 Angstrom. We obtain 1.346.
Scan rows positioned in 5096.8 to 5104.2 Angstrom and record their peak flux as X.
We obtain 1.618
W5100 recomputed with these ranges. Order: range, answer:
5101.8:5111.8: 1.46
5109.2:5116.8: 1.44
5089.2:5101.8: 1.44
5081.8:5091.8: 1.35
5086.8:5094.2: 1.53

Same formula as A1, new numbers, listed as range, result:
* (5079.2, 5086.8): 1.075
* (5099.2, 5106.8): 1.327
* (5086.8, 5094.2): 1.5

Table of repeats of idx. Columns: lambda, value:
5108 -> 1.411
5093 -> 1.5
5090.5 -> 1.516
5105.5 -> 1.327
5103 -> 1.618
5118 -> 1.576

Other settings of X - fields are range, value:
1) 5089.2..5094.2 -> 1.516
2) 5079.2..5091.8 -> 1.567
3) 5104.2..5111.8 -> 1.479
